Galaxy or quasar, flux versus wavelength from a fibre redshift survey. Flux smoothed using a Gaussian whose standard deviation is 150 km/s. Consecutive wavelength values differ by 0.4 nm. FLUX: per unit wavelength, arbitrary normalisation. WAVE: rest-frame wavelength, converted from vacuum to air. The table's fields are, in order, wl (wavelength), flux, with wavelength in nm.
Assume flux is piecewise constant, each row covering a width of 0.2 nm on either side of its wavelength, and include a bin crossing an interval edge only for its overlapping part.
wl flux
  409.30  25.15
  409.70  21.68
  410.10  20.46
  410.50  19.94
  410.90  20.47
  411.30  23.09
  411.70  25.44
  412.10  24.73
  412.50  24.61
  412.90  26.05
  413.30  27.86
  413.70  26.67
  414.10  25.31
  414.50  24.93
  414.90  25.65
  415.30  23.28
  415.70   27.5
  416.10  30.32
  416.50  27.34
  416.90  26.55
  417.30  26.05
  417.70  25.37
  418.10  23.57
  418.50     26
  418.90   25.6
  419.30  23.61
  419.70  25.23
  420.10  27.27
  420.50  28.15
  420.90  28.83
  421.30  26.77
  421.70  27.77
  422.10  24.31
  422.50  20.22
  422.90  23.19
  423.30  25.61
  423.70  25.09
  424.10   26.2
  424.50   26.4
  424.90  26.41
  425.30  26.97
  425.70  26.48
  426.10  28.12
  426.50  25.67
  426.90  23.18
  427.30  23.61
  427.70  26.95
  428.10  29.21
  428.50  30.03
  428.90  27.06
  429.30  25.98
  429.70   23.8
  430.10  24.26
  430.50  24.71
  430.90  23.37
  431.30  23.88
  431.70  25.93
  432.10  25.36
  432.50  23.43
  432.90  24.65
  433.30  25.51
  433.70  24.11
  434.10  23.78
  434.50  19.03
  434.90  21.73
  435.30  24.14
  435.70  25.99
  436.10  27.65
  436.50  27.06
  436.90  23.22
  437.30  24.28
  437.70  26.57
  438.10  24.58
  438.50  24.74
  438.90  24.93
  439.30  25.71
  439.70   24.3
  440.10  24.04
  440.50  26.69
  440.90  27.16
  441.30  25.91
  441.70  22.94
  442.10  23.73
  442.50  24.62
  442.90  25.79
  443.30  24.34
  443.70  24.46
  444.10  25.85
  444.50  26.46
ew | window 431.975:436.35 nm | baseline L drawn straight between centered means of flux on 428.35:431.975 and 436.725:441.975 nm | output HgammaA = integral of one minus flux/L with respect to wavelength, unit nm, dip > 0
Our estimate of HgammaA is 0.19 nm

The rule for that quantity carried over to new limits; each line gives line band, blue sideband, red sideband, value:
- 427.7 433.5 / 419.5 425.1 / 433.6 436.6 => -0.20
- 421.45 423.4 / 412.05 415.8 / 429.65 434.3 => 0.07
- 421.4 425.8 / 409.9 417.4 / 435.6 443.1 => -0.04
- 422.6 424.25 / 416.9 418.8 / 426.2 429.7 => 0.08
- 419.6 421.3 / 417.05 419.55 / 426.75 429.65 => -0.14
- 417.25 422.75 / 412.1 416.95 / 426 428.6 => 0.16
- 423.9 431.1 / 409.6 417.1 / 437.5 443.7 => -0.30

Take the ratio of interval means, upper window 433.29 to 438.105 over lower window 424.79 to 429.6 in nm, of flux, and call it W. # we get 0.92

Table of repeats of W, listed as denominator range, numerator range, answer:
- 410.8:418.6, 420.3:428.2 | 1.01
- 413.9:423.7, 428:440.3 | 0.97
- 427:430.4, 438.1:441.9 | 0.96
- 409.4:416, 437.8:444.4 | 1.03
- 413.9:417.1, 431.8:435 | 0.89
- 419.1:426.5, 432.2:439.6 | 0.95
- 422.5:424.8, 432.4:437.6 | 0.97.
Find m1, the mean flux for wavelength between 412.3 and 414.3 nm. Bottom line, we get 26.1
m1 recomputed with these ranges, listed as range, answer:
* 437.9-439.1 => 24.8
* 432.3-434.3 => 24.3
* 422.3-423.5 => 23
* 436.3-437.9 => 25.3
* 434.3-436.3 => 23.7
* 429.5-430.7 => 24.3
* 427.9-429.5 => 28.1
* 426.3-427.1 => 24.4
